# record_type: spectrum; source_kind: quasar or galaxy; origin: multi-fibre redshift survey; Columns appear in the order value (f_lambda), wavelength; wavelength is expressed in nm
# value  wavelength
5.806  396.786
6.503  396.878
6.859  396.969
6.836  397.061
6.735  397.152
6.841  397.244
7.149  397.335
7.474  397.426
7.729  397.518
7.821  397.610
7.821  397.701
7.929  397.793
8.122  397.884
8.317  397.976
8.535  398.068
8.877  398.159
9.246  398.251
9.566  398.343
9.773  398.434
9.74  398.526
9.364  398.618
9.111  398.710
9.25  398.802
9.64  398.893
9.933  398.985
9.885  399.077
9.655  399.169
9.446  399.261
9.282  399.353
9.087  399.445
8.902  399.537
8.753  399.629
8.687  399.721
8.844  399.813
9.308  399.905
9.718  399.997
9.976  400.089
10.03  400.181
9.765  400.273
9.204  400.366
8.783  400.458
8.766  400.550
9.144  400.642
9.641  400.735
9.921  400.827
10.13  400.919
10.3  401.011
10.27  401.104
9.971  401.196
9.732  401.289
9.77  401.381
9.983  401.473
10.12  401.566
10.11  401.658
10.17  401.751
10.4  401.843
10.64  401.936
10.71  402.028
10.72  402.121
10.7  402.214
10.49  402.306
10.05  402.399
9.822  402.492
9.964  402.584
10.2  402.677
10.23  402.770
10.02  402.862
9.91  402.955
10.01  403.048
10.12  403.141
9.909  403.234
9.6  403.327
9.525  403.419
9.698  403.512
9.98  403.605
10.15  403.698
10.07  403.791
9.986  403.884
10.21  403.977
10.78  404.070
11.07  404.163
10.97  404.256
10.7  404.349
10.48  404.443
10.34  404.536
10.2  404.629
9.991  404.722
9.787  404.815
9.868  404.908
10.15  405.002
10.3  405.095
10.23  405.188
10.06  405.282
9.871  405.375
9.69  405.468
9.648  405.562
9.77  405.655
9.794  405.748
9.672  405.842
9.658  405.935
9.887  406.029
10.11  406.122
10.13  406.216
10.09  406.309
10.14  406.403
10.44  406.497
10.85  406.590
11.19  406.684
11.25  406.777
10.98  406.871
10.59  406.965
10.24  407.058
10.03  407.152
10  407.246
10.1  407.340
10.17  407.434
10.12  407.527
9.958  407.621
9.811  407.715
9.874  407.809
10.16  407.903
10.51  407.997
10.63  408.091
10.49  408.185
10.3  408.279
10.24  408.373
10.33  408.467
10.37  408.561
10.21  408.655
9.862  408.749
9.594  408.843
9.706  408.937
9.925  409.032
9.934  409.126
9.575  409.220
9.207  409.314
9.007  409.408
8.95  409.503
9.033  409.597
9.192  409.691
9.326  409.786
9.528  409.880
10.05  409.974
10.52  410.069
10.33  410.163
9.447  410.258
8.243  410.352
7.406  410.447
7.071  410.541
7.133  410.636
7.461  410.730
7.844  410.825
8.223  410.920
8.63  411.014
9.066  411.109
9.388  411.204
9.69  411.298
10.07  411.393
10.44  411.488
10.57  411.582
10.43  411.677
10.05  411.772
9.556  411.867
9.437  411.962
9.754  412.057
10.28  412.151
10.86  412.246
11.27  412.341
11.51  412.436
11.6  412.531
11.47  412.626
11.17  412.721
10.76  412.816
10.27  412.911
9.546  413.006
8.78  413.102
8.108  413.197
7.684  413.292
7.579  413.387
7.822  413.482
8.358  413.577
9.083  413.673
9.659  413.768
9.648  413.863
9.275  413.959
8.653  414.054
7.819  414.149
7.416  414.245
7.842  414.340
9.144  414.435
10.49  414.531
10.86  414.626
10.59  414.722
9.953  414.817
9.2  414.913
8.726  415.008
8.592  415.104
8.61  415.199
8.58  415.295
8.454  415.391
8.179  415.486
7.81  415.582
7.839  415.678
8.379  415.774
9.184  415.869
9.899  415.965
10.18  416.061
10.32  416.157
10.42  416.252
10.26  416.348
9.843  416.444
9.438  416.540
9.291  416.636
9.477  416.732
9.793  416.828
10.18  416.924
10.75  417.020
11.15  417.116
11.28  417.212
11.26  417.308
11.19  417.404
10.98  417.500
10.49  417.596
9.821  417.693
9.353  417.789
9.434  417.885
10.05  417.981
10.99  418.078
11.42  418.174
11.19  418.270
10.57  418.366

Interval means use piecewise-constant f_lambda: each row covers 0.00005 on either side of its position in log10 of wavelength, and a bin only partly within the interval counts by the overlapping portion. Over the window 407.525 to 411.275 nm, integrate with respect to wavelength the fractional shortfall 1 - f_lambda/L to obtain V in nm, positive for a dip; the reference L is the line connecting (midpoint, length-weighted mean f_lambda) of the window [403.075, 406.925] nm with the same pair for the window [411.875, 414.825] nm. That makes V 0.17 nm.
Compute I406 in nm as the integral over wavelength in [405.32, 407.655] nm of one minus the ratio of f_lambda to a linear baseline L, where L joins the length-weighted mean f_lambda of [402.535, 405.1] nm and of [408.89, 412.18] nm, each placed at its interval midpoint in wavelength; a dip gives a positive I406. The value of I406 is -0.09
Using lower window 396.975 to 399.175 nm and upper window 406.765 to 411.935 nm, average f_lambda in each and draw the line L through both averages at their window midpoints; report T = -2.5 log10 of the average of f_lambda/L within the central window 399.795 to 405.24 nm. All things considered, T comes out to -0.12 mag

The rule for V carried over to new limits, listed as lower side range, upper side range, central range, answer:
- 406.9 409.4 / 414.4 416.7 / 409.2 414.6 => 0.21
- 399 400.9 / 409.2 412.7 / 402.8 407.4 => -0.36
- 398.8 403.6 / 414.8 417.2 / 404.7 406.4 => -0.04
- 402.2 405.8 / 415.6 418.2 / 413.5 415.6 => 0.23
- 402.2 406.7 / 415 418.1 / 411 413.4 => -0.03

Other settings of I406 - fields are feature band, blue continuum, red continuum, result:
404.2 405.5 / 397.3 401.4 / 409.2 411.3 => -0.172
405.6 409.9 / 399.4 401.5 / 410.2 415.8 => -0.323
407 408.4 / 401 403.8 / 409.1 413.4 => -0.064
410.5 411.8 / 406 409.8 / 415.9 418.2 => 0.147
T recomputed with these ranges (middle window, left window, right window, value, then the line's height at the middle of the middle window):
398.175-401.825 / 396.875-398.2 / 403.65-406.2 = -0.14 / 8.44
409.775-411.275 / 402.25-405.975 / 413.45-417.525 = 0.12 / 9.72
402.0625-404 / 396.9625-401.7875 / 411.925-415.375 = -0.10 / 9.17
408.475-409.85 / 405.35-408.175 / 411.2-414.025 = 0.05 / 10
